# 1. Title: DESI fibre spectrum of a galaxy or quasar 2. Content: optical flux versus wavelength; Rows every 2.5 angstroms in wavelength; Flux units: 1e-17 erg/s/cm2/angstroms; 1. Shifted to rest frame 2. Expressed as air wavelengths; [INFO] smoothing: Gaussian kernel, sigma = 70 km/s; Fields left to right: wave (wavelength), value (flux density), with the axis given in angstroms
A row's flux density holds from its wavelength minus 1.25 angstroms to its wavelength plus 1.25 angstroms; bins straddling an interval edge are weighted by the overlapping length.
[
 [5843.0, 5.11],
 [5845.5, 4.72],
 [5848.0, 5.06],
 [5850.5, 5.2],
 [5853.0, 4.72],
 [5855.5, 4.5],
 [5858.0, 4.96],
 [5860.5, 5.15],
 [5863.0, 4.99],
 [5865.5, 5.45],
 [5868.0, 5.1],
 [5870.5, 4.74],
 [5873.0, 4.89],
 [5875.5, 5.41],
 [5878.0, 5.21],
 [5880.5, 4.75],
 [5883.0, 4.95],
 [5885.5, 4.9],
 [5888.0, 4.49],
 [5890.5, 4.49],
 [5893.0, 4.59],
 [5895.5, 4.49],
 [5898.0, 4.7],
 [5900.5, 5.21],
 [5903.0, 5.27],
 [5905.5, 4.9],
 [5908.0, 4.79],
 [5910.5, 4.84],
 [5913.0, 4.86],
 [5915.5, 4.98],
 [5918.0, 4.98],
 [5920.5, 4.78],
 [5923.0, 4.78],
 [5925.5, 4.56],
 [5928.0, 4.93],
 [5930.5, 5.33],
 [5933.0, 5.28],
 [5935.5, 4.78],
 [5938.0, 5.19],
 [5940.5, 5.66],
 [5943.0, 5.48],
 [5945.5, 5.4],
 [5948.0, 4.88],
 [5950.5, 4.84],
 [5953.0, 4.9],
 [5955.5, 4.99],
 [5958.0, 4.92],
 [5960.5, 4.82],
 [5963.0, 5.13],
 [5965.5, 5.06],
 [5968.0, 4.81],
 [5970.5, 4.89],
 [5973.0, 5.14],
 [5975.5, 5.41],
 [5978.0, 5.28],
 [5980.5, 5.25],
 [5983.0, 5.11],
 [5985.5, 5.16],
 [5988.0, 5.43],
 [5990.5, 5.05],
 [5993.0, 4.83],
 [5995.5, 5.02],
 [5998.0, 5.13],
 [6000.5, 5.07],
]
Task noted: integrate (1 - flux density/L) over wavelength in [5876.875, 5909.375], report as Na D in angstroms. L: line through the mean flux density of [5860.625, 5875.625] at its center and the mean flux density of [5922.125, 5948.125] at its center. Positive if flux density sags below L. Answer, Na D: 1.7 angstroms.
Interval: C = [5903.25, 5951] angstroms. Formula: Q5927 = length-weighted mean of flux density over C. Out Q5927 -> 5.02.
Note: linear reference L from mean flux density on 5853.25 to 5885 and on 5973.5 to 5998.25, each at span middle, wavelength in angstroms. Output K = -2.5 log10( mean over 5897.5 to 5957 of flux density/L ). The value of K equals 0.01 mag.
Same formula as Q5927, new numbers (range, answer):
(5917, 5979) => 5.05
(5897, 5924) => 4.92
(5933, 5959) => 5.11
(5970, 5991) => 5.21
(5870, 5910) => 4.86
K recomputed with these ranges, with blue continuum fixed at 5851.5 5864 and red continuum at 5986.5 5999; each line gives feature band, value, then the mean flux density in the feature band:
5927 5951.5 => -0.04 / 5.18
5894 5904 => 0.01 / 4.9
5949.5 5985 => 0.00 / 5.04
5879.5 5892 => 0.05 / 4.71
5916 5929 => 0.04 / 4.81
